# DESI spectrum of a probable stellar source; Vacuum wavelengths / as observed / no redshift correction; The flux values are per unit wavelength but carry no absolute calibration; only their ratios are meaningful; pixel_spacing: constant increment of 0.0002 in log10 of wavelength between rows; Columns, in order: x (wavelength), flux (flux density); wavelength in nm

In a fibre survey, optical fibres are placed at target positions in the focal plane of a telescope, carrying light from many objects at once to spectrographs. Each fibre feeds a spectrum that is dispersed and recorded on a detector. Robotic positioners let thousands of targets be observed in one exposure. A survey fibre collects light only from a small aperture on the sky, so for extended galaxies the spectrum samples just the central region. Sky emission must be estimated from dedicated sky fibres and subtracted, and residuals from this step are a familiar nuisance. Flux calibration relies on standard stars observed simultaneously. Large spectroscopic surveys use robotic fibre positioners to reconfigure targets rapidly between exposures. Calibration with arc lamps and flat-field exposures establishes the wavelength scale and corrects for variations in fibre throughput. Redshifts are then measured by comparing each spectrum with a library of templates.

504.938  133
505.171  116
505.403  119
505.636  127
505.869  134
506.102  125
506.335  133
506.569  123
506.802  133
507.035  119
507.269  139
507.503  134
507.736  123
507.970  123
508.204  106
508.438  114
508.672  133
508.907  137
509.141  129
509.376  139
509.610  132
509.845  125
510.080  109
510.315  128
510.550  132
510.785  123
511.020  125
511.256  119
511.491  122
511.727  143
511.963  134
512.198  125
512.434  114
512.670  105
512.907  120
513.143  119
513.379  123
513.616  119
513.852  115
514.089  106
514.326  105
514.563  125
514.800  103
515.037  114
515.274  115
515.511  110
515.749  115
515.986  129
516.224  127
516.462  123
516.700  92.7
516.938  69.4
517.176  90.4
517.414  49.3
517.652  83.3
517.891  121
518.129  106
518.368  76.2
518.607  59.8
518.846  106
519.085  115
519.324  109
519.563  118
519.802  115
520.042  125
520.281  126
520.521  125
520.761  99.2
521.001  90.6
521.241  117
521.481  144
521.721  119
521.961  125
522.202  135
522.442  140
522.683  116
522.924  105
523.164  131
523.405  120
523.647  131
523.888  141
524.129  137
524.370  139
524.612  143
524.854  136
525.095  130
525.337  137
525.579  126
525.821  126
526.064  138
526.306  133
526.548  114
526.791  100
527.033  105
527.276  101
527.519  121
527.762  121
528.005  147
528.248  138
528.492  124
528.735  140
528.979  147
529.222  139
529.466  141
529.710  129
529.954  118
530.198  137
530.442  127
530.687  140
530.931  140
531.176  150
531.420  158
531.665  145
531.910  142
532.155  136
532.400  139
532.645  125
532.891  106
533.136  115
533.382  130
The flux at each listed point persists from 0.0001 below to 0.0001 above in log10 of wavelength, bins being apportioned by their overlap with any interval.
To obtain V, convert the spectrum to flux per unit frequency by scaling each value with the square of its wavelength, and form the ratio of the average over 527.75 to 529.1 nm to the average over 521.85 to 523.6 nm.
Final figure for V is 1.12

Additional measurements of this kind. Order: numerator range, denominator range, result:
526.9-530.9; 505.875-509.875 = 1.10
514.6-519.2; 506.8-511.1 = 0.82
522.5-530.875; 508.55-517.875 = 1.17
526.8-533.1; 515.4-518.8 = 1.43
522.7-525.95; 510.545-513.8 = 1.12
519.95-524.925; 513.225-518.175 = 1.21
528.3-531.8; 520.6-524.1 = 1.16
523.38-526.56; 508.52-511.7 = 1.11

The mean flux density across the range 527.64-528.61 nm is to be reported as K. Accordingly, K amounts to 132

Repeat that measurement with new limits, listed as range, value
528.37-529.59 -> 138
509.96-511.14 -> 123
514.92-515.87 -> 114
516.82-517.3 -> 79.7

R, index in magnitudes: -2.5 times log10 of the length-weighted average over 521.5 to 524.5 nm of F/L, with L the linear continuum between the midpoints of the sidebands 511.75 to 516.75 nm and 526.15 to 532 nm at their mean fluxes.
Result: -0.028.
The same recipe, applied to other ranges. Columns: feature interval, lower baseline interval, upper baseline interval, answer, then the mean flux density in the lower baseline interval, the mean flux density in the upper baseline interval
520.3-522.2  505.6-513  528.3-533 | 0.112 mag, 126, 136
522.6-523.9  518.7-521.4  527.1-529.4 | -0.025 mag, 113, 131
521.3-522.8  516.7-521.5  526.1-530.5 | -0.182 mag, 101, 127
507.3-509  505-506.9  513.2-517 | -0.015 mag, 126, 113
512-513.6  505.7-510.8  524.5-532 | 0.084 mag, 127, 132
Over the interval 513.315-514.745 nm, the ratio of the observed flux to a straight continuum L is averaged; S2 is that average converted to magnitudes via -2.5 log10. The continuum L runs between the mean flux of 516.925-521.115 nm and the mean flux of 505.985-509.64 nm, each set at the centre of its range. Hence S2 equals -0.02 mag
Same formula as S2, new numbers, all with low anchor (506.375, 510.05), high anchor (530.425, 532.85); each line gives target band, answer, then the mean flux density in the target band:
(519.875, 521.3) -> 0.176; 114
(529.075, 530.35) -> 0.044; 133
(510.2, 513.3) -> 0.044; 124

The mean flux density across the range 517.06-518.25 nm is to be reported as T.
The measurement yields 90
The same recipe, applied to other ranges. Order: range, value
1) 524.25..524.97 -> 139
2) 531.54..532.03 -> 143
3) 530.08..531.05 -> 136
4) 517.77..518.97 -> 93.8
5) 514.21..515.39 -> 112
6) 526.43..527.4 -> 105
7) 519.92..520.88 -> 119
